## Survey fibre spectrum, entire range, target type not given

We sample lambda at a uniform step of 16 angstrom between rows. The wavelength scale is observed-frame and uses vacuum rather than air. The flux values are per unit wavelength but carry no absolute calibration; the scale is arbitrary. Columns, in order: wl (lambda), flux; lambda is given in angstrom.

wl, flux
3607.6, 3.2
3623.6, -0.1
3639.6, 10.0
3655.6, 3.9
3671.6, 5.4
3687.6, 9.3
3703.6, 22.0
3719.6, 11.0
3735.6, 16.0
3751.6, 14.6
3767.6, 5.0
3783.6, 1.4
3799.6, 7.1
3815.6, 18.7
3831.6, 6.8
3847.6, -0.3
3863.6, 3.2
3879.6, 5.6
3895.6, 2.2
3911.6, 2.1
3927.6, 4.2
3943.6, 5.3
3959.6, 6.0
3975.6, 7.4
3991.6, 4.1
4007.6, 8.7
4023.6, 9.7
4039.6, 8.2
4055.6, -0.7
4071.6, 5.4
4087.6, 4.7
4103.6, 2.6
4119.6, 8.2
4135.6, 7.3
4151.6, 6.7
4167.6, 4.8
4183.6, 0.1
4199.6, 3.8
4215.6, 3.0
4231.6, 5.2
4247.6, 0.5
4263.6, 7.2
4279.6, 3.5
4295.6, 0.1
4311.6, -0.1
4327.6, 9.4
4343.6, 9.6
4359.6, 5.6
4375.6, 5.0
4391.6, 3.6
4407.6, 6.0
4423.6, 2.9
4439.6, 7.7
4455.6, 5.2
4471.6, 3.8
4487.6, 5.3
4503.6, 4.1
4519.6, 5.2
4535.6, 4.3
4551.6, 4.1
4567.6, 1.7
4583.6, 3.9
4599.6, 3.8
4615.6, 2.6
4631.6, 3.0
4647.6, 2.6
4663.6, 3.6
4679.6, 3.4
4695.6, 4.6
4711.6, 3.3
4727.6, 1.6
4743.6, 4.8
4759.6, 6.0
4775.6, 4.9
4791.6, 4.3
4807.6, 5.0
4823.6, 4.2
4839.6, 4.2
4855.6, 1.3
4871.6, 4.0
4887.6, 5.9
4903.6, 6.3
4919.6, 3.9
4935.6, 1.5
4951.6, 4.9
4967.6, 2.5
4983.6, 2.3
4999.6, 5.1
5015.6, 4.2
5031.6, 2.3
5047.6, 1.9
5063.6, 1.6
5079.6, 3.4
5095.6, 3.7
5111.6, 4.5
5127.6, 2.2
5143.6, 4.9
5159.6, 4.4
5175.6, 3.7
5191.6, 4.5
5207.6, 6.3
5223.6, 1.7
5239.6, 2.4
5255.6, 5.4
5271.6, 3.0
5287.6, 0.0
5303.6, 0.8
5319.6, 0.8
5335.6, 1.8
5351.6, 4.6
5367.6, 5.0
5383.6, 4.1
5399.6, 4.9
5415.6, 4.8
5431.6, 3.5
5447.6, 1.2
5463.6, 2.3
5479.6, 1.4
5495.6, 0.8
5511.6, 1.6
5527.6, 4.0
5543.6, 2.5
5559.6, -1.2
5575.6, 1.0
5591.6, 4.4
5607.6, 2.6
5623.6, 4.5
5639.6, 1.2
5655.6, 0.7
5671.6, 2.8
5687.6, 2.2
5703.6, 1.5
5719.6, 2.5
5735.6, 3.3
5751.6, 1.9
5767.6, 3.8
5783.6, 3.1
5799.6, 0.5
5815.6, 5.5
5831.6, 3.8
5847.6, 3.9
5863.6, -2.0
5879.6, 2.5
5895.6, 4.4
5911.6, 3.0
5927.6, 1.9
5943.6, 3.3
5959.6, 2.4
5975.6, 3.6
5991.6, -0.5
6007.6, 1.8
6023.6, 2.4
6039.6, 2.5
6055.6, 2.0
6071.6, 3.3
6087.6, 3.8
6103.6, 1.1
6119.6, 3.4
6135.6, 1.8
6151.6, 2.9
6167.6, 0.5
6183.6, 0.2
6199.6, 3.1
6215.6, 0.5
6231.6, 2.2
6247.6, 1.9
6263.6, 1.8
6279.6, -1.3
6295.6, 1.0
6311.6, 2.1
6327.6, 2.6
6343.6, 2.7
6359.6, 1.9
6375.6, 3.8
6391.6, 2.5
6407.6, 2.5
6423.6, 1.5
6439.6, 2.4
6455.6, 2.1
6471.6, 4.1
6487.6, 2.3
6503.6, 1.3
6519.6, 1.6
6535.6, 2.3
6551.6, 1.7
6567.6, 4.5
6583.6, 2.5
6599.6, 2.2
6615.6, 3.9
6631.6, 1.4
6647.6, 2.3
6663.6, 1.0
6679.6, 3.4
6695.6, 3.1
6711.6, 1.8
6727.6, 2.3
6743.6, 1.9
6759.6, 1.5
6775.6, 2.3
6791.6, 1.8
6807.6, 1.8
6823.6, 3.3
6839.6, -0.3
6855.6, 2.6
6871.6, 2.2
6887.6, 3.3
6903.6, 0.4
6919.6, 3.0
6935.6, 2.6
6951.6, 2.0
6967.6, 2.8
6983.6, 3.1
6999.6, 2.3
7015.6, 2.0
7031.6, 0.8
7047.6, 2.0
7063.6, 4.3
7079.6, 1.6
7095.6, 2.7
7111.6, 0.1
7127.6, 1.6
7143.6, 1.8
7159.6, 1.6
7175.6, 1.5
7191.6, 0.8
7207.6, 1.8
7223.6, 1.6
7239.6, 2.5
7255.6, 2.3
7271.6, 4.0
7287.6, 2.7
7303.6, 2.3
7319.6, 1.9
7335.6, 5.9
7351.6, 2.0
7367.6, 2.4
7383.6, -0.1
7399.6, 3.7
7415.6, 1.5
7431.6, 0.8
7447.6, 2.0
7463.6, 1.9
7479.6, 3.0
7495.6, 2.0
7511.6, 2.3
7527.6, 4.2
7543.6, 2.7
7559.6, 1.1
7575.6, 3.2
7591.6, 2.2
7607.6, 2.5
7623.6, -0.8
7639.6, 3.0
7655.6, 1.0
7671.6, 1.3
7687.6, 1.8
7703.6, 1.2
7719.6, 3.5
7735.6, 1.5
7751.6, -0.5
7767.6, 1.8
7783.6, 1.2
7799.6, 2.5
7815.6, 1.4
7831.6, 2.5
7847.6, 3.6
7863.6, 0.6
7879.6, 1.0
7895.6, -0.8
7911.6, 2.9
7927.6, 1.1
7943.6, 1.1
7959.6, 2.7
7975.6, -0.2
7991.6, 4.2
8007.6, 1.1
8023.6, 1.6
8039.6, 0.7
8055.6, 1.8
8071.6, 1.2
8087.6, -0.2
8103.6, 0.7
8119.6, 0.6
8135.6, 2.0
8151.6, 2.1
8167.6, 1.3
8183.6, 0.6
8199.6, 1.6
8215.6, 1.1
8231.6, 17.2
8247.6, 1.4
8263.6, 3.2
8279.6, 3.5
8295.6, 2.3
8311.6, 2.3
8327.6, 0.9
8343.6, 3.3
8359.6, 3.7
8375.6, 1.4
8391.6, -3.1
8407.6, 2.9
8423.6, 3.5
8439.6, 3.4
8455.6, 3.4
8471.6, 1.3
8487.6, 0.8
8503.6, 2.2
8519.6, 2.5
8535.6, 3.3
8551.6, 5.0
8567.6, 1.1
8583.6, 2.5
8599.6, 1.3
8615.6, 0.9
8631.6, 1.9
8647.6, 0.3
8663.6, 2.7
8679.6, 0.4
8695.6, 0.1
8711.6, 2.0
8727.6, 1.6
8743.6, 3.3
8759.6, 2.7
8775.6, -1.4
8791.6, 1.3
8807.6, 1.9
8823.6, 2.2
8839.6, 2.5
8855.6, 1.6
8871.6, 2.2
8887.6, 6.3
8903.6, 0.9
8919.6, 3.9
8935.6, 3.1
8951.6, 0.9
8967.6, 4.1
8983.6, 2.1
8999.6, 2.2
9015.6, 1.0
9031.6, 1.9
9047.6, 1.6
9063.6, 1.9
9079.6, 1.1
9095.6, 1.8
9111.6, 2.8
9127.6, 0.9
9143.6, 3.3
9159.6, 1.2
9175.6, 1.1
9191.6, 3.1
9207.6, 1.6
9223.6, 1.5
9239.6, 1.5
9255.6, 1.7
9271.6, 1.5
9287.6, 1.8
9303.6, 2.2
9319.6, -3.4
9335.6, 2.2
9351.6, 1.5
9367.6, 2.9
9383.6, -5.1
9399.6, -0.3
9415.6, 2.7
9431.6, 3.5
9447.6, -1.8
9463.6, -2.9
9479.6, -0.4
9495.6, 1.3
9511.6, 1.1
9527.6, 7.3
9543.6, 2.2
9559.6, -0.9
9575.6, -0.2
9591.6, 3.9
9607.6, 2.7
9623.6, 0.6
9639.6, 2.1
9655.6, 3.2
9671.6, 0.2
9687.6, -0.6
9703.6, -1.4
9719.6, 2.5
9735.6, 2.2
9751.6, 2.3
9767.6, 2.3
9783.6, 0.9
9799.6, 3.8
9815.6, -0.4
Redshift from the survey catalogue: 1.208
